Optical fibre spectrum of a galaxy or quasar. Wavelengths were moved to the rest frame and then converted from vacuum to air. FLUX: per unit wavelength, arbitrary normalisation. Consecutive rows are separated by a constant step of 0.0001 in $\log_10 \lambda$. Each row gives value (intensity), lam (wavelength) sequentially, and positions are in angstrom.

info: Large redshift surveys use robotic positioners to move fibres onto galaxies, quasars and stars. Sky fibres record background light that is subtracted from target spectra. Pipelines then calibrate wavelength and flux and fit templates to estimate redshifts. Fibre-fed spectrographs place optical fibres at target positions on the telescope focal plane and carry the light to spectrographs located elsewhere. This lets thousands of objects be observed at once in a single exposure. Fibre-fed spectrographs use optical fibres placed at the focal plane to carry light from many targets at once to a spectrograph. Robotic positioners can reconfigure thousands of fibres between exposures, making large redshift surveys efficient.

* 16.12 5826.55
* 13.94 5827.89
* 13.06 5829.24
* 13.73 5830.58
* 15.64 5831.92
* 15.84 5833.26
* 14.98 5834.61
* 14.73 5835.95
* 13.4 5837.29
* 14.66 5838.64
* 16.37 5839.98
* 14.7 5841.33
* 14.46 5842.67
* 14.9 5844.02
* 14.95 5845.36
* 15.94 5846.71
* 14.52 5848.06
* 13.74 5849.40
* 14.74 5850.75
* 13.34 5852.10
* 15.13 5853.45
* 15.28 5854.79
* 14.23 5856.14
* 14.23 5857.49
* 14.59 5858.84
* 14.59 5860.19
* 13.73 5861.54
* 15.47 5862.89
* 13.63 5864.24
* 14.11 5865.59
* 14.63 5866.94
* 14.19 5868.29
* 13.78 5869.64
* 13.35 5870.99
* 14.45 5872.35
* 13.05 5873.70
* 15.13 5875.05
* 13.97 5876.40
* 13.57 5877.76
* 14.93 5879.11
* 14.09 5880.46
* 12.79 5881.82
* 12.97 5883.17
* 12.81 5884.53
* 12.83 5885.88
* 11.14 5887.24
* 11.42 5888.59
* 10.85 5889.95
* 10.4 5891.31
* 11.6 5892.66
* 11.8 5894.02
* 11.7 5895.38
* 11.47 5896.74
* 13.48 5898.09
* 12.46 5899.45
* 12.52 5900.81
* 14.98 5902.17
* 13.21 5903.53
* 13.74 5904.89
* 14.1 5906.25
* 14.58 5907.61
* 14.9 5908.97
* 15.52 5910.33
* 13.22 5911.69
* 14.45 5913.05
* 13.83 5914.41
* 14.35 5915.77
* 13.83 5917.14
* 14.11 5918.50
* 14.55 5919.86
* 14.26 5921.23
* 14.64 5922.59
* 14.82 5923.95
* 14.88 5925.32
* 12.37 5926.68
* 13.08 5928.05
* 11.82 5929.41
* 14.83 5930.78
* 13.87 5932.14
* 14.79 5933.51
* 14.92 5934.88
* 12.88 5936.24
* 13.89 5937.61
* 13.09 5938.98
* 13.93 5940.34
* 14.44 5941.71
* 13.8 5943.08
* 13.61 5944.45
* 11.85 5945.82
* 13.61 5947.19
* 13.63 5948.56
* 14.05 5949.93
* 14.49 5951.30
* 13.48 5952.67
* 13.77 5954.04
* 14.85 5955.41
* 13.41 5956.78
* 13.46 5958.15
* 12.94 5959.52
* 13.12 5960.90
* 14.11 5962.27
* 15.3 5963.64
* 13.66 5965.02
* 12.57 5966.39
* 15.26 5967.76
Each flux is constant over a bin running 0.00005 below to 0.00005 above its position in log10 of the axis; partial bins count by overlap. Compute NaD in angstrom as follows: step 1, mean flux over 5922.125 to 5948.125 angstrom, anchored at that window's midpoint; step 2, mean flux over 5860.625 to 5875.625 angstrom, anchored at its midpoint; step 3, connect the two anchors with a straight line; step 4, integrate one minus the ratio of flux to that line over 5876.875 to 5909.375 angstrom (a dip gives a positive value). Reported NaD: 2.7 angstrom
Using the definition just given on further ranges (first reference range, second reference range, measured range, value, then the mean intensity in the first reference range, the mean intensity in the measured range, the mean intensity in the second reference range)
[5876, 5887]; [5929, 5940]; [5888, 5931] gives 0.82 angstrom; 13.4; 13.4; 13.8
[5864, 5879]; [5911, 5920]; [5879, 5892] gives 1.59 angstrom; 14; 12.3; 14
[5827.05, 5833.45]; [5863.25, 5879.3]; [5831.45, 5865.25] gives -1.07 angstrom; 14.4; 14.7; 14.1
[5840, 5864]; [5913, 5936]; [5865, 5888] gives 1.31 angstrom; 14.6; 13.6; 14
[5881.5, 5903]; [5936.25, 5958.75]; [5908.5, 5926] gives -2.09 angstrom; 12.2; 14.4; 13.7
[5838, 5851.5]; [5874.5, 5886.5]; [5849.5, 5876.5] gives -0.02 angstrom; 14.9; 14.3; 13.7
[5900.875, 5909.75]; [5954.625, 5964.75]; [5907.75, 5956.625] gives 0.19 angstrom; 14.1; 14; 13.9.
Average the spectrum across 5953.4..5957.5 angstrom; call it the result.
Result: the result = 14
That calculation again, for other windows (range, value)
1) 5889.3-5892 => 10.6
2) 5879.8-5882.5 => 13.4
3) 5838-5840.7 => 15.5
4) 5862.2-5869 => 14.4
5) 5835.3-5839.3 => 14.3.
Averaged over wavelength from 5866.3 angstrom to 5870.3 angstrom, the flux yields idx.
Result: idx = 14.2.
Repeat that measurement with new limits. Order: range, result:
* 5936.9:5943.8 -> 13.8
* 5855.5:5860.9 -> 14.4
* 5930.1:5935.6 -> 14.6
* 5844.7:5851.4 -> 14.8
